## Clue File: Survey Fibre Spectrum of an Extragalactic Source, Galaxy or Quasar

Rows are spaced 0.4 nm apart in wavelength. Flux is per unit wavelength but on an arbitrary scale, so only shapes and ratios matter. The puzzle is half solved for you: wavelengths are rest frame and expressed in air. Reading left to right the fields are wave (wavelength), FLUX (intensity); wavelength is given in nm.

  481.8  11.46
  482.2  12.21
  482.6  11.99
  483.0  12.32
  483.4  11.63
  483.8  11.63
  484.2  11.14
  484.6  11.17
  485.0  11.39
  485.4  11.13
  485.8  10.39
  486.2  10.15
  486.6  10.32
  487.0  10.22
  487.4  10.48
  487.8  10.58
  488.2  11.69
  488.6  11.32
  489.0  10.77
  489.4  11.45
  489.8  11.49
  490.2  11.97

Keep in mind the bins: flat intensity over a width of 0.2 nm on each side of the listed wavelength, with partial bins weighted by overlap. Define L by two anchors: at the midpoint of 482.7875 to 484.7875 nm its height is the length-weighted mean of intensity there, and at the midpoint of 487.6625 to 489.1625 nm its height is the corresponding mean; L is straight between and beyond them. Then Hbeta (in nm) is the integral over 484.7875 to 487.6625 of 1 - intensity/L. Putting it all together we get 0.19 nm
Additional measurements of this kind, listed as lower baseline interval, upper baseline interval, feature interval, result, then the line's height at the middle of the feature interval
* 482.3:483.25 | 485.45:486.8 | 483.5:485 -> 0.00 nm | 11.4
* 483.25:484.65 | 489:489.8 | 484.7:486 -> 0.04 nm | 11.4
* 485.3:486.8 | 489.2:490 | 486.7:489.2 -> 0.04 nm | 11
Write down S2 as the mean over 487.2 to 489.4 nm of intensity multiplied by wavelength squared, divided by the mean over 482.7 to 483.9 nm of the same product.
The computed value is 0.95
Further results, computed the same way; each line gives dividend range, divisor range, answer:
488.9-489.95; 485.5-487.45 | 1.10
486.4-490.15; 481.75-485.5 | 0.96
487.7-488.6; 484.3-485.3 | 1.01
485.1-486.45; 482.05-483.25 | 0.88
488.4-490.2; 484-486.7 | 1.06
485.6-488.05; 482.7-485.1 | 0.91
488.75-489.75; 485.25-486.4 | 1.08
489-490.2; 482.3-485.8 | 1.02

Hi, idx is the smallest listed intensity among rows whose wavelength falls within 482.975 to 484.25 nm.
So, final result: 11.14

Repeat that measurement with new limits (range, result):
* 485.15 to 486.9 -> 10.15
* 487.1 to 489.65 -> 10.48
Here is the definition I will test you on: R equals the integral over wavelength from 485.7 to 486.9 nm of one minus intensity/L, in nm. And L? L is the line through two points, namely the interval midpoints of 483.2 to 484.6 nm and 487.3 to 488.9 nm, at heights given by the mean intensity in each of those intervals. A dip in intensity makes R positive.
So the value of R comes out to 0.10 nm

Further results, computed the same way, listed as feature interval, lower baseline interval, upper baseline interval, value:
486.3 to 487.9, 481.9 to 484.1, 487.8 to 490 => 0.15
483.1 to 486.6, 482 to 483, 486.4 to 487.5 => 0.04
